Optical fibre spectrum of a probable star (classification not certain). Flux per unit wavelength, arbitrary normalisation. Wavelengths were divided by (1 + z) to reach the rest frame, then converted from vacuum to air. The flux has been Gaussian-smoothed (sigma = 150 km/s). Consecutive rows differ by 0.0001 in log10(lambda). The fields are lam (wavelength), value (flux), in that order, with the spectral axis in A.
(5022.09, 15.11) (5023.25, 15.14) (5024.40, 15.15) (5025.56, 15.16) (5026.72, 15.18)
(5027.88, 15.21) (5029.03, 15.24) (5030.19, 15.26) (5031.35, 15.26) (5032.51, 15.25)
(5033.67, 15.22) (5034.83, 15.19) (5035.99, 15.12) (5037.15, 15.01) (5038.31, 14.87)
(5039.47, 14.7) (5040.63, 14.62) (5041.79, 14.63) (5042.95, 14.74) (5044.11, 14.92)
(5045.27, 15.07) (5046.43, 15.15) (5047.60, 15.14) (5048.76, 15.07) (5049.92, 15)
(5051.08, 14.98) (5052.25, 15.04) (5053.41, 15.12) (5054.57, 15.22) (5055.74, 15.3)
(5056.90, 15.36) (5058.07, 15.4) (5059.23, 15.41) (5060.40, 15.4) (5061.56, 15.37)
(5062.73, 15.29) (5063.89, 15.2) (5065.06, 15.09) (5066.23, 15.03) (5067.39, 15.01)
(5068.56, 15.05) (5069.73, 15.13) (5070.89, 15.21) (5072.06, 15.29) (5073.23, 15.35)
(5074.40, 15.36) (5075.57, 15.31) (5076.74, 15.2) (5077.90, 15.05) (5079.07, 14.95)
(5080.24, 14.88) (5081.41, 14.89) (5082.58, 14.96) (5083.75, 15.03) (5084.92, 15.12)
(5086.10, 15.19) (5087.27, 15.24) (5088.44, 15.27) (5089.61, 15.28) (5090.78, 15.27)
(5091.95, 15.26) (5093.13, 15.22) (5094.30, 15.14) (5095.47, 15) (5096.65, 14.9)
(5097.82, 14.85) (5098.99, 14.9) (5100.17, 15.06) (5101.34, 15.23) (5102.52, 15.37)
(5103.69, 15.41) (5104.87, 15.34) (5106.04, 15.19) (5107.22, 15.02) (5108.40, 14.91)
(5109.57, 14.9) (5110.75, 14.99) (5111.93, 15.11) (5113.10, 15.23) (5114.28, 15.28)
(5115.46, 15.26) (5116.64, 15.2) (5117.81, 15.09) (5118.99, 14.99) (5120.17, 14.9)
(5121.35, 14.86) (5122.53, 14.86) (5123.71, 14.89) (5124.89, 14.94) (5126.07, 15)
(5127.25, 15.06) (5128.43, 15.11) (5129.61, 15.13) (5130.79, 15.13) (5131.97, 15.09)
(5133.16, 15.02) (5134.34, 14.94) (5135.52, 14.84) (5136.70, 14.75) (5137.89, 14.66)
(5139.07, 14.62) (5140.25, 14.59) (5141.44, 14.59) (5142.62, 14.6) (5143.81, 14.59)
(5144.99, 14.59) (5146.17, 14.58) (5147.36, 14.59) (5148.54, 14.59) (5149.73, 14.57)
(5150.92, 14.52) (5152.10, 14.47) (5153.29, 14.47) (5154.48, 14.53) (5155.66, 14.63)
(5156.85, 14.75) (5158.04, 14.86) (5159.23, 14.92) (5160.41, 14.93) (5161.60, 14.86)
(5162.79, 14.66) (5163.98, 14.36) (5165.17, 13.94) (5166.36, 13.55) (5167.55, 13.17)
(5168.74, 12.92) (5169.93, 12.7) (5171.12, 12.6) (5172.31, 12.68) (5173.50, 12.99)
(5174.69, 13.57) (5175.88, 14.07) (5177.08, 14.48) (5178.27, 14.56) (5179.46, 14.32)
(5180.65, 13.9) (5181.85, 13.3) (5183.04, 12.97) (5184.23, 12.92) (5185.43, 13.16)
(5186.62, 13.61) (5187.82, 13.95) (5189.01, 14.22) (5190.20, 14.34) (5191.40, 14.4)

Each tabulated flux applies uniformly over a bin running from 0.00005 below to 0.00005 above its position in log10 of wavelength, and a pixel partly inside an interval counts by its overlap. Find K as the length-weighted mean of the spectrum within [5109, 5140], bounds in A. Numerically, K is 15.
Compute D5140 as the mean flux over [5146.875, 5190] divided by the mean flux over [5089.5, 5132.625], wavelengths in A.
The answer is 0.93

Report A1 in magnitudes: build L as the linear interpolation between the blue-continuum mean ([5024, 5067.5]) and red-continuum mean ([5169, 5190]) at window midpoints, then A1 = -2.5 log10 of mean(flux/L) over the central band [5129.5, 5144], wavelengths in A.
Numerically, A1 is -0.06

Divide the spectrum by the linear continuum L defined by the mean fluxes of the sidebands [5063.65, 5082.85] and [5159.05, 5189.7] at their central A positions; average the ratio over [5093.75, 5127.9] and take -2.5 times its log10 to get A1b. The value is -0.034 mag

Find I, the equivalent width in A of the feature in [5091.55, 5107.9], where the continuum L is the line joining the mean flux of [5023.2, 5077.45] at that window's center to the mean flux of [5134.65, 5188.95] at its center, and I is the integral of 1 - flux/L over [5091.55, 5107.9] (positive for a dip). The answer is -0.5 A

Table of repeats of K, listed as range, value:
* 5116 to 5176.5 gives 14.5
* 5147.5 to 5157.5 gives 14.6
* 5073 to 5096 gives 15.1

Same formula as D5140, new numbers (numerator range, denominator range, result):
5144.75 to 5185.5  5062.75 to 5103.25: 0.93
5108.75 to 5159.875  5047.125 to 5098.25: 0.98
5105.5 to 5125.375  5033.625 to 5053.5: 1.00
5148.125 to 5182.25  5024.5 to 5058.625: 0.93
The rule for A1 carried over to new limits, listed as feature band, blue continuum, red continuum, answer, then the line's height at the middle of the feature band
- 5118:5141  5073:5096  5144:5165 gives -0.01 mag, 14.8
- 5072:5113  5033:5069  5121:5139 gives -0.01 mag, 15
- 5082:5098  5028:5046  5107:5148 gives -0.01 mag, 15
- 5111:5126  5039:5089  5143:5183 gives -0.04 mag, 14.6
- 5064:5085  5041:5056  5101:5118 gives 0.00 mag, 15.1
